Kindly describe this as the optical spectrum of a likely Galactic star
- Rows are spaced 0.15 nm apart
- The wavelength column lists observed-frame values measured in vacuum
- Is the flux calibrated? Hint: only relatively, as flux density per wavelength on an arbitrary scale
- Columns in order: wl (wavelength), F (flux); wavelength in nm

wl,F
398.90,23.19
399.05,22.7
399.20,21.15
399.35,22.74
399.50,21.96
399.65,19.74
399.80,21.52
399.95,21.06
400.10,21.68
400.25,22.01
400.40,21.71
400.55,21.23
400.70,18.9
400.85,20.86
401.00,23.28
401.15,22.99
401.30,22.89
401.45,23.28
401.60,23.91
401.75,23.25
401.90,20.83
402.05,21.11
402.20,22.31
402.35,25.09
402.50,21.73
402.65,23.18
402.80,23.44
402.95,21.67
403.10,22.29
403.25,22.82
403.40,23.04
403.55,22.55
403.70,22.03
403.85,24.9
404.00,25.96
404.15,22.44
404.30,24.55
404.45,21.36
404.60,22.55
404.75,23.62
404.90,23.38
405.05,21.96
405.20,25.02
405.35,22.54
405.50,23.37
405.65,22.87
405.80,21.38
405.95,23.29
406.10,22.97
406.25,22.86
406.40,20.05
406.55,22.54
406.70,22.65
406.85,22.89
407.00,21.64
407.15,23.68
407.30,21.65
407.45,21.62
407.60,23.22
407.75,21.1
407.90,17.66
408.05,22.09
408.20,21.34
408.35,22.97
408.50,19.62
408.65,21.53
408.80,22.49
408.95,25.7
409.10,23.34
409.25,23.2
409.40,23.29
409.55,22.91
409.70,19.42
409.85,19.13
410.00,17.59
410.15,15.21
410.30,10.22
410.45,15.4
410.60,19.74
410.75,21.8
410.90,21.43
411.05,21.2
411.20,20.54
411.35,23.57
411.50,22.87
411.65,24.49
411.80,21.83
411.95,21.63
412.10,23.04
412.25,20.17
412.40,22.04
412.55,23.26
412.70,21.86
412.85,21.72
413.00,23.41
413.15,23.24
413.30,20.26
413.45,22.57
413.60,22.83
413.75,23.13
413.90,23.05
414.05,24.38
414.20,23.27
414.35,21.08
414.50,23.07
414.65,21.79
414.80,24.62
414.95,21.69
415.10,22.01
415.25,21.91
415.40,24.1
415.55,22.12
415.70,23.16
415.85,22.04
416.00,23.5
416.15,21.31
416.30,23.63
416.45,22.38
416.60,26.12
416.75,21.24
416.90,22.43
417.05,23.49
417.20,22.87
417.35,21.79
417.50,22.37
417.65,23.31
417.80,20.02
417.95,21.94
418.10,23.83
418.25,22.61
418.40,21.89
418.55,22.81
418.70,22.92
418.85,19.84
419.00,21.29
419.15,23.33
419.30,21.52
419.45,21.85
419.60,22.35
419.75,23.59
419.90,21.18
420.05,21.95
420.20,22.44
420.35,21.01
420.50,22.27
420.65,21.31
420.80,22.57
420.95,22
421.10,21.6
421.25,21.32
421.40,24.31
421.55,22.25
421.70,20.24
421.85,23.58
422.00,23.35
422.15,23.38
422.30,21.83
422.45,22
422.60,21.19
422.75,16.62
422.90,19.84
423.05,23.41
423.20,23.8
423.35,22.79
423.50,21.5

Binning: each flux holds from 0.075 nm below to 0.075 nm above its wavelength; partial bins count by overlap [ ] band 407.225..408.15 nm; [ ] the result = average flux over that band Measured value 21.2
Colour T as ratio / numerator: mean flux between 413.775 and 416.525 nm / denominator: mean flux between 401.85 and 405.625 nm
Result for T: 1.0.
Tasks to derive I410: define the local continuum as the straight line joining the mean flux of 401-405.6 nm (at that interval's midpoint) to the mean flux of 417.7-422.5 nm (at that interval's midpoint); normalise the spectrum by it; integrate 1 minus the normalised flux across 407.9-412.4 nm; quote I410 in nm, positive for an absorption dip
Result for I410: 0.344 nm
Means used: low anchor 23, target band 20.9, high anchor 22.1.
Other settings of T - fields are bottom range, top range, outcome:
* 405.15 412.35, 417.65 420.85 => 1.03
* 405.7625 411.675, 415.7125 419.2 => 1.06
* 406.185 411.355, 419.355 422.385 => 1.06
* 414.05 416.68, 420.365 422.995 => 0.95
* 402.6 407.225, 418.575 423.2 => 0.96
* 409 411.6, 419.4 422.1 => 1.10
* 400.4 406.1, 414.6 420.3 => 0.99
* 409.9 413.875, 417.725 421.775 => 1.05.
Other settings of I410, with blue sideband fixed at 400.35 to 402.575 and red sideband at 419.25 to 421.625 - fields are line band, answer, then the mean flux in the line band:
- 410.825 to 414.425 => -0.03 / 22.4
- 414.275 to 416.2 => -0.03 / 22.5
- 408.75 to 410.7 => 0.21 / 19.8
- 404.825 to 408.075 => -0.01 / 22.3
